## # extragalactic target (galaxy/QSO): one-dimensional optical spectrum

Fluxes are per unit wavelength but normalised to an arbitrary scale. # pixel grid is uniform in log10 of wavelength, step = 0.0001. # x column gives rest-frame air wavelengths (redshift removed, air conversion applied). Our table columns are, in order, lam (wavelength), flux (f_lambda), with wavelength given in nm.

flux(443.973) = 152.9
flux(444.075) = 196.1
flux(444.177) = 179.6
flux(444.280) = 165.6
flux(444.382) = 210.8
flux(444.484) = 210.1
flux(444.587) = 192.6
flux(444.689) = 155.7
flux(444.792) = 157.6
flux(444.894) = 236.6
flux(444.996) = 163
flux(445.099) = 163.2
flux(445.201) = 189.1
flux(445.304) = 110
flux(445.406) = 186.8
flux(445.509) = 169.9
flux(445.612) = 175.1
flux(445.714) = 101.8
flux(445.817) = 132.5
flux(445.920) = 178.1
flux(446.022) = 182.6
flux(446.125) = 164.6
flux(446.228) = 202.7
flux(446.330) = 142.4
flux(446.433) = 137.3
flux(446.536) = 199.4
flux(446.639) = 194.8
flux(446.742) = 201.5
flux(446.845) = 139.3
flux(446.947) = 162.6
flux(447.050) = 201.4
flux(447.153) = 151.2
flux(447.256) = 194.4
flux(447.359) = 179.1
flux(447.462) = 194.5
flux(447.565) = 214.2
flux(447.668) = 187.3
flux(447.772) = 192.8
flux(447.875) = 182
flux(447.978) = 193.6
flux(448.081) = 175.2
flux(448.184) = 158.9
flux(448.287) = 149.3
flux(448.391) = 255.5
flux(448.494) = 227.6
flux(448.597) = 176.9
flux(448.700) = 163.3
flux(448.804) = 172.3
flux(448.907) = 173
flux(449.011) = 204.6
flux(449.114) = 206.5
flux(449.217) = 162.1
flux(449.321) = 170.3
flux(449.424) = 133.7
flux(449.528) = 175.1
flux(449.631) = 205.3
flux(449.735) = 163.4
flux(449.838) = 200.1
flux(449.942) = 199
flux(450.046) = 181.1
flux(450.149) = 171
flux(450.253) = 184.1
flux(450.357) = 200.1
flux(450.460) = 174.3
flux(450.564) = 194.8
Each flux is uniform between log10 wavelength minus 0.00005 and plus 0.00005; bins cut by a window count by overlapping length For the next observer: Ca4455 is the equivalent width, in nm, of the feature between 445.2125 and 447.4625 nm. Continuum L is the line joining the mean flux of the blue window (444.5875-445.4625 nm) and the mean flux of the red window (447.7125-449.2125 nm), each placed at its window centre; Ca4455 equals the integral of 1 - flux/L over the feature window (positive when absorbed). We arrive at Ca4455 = 0.121 nm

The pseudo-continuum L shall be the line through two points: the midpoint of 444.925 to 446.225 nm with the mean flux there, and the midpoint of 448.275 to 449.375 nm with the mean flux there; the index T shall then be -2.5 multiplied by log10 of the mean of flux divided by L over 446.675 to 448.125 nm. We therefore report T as -0.04 mag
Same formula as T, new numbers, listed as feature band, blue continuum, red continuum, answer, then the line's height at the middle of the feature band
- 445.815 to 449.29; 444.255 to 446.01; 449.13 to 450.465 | -0.04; 175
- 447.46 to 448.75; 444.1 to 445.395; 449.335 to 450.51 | -0.06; 180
